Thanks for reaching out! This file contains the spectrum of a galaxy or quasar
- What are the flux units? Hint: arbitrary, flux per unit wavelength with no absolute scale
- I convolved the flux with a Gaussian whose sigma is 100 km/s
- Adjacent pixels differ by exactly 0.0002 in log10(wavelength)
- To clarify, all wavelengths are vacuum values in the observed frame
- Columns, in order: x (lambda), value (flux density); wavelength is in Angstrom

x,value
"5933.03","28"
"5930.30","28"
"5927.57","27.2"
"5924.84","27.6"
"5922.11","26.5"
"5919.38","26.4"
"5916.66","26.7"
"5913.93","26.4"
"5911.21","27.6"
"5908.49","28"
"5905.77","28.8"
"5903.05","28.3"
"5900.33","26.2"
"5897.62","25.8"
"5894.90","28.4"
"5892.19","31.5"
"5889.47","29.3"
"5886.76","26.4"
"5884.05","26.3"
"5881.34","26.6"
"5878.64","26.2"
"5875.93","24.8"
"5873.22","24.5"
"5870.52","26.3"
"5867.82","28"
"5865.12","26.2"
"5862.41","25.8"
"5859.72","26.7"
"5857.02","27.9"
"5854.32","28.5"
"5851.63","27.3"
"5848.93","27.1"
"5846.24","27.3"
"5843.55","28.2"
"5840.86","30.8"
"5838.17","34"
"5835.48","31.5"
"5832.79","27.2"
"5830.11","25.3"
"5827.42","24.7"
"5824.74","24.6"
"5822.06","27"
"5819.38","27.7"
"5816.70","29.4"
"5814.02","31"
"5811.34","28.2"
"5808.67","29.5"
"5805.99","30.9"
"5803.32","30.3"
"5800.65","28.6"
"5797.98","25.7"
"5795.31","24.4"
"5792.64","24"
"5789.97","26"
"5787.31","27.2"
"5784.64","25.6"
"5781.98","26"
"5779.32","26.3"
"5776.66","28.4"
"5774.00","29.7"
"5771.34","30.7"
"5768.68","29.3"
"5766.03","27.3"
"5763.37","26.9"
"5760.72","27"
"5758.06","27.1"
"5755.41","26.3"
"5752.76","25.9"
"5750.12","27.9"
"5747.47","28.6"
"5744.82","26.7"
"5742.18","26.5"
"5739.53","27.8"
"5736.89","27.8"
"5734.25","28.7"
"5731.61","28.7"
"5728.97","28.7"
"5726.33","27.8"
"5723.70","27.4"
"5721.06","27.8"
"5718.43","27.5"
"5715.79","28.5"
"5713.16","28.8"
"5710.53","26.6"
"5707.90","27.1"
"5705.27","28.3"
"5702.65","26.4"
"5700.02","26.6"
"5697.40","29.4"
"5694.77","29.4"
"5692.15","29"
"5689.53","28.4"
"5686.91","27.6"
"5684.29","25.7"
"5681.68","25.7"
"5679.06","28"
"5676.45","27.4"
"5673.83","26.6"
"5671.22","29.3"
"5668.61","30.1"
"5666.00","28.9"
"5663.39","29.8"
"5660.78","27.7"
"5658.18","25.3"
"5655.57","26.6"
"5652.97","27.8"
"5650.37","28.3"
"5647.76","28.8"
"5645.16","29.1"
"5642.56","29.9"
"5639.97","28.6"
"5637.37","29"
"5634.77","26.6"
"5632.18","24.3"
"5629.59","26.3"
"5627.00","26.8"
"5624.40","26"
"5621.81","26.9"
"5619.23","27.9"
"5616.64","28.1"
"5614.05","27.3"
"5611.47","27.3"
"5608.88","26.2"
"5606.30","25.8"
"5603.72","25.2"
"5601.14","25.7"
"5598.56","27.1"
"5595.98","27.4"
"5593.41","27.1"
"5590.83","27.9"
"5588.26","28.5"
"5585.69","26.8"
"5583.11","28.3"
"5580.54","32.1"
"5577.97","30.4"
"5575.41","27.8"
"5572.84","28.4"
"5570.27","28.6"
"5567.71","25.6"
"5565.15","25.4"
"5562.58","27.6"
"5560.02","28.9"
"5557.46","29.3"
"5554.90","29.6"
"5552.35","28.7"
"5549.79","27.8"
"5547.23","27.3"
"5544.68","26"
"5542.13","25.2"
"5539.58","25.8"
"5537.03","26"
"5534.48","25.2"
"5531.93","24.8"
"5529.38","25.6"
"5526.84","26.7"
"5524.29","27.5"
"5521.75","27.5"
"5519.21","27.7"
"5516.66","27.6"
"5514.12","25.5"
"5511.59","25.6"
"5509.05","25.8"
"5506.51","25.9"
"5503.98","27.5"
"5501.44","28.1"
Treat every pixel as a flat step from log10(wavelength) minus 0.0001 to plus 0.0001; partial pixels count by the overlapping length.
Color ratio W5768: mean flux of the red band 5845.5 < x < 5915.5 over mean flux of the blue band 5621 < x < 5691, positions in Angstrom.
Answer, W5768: 0.98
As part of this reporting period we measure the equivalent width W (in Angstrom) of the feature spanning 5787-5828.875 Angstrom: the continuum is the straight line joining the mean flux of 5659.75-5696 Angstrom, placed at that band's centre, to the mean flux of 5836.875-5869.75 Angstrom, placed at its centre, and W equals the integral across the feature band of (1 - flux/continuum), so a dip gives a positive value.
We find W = 1.0 Angstrom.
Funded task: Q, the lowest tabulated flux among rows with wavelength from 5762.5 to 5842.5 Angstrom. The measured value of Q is 24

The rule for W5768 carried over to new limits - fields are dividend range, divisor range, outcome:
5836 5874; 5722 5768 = 1.01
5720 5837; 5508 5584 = 1.01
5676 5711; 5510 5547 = 1.05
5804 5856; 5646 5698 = 1.02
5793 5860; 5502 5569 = 1.05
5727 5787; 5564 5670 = 1.00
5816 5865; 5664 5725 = 1.00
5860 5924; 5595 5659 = 0.99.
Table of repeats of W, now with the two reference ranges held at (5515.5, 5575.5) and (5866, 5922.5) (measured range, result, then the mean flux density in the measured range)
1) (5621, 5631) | 0.2 Angstrom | 26.4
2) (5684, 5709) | -0.7 Angstrom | 27.9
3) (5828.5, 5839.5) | -0.9 Angstrom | 29.4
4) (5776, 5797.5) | 1.0 Angstrom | 25.9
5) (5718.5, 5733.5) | -0.5 Angstrom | 28.1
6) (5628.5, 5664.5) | -0.8 Angstrom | 27.7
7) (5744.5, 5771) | -0.3 Angstrom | 27.4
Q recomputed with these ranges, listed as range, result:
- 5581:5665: 24.3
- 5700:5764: 25.9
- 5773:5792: 25.6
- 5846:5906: 24.5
